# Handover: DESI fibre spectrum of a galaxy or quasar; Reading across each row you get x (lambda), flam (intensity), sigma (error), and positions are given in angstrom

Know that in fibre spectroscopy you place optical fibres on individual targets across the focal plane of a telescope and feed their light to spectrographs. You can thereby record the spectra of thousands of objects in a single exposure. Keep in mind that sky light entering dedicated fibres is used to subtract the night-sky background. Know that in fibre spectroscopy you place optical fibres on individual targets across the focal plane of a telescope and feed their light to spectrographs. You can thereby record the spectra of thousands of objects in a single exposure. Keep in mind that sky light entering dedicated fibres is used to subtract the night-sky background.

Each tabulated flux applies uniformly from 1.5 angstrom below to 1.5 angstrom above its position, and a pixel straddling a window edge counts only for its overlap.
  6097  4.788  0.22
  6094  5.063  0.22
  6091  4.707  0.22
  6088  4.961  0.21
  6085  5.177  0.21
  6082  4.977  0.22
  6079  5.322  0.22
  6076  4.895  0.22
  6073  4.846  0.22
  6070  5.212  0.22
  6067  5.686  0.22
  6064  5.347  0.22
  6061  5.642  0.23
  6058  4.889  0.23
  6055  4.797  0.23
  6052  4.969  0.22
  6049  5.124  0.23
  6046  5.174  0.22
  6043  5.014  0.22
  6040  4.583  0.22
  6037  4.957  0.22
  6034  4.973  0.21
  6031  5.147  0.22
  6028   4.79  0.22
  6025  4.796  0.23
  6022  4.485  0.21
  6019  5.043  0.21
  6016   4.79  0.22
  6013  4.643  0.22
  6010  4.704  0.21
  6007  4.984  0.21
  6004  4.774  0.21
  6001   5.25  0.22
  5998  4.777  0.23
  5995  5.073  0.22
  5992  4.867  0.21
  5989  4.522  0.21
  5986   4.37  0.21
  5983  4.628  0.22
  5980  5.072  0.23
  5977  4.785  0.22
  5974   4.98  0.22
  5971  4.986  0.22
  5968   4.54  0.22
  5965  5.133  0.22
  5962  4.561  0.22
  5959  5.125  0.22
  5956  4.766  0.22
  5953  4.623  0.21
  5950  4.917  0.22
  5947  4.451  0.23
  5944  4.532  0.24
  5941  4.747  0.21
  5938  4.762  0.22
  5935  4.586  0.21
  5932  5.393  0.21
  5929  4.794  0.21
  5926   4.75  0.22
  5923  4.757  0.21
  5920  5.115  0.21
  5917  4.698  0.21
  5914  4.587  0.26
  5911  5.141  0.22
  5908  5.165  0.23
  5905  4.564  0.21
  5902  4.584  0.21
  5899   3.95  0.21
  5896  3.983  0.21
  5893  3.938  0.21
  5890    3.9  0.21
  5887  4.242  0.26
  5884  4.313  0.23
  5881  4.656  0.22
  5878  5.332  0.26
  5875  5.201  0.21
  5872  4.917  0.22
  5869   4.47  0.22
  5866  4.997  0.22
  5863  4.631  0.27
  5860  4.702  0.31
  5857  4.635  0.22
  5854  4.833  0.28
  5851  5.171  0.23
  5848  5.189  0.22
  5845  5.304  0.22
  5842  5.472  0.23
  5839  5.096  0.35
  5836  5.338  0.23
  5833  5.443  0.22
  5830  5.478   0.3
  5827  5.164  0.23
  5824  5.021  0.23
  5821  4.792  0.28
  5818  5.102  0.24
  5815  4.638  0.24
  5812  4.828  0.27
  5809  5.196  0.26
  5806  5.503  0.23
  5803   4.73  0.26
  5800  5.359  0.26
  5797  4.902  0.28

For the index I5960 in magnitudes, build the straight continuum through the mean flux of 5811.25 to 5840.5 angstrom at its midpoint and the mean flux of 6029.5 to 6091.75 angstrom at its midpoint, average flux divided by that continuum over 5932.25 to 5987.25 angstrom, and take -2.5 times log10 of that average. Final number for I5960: 0.07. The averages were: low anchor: 5.1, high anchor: 5.07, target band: 4.77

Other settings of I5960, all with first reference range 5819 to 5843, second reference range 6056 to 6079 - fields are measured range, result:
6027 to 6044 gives 0.07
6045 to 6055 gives 0.04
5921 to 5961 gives 0.09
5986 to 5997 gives 0.10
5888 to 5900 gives 0.30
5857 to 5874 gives 0.10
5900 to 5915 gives 0.09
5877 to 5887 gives 0.12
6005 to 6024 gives 0.10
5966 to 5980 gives 0.08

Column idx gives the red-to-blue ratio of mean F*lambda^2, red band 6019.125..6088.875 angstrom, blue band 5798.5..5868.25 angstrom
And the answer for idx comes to 1.1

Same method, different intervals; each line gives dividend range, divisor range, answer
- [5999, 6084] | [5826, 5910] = 1.10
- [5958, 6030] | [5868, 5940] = 1.07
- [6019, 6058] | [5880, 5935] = 1.12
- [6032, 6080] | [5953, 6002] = 1.08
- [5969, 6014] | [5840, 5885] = 1.02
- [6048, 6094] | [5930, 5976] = 1.10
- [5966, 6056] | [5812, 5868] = 1.02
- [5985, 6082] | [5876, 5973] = 1.10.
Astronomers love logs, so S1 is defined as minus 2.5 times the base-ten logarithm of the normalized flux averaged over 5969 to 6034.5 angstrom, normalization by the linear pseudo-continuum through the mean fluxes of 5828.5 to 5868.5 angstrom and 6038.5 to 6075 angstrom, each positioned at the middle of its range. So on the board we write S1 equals 0.058 mag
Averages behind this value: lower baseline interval 5.08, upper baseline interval 5.1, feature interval 4.83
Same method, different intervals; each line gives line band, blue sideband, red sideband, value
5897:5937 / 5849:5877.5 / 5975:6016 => 0.02 mag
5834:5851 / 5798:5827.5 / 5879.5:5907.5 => -0.11 mag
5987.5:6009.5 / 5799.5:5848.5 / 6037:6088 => 0.05 mag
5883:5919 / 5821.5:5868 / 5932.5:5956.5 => 0.10 mag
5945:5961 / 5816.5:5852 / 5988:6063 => 0.06 mag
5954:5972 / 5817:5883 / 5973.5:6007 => 0.01 mag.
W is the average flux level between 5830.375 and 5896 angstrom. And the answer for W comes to 4.84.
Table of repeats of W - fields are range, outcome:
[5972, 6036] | 4.83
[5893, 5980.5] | 4.74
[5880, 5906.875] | 4.24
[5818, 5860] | 5.13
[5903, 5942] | 4.85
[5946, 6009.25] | 4.82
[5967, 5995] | 4.77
